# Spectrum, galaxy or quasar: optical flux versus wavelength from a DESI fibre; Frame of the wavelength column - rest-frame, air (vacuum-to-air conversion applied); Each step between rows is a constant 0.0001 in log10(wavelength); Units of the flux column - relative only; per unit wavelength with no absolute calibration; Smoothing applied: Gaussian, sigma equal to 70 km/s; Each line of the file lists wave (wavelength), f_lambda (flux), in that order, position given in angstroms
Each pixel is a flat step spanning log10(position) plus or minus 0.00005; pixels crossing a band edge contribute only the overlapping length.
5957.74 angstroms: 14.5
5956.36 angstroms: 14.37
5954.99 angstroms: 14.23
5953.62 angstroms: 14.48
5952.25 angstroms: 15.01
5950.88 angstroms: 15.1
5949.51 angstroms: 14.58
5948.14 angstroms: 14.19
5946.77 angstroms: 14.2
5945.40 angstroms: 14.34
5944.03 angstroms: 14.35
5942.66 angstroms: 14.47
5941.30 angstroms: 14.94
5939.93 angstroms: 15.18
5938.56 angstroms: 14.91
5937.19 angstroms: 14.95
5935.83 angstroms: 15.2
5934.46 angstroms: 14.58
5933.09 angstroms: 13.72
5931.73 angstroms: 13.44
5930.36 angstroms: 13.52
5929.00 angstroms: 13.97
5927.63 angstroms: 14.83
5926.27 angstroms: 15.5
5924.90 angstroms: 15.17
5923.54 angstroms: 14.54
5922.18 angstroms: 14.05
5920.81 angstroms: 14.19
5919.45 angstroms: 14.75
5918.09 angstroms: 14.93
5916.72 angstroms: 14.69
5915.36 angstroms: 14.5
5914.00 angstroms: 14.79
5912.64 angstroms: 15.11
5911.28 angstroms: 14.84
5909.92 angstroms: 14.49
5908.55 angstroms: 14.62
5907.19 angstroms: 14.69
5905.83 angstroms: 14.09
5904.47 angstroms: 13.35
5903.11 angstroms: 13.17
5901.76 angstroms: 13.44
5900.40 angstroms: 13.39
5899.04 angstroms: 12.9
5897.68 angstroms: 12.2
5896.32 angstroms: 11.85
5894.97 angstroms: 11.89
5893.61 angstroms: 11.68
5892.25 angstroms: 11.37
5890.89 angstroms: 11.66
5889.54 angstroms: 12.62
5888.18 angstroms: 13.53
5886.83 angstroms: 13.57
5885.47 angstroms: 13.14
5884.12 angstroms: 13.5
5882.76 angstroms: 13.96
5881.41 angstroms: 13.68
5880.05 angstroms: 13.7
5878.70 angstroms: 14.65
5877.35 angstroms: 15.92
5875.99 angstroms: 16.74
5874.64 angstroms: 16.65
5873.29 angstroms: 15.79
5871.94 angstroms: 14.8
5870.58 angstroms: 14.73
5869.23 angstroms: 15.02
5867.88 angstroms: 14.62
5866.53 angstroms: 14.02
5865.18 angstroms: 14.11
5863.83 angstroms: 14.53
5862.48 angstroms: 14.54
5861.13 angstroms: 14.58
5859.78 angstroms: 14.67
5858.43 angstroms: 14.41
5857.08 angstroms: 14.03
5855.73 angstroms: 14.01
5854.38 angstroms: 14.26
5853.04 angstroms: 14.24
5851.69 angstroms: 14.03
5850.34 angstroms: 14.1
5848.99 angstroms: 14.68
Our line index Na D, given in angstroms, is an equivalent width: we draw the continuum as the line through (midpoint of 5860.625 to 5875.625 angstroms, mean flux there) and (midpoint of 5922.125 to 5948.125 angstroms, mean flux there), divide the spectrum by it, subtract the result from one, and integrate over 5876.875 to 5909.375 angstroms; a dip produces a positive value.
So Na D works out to 3.3 angstroms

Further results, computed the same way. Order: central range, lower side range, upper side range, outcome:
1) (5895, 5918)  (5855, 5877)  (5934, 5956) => 1.40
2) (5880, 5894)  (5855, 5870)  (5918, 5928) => 1.55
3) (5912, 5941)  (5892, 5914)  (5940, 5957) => -1.26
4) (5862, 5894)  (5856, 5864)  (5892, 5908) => -0.87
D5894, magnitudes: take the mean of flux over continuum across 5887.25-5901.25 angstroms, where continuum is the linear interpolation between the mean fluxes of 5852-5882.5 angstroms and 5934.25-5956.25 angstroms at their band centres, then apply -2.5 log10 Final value 0.19 mag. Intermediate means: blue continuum 14.7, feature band 12.3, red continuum 14.7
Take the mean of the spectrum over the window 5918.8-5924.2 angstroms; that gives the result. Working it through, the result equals 14.4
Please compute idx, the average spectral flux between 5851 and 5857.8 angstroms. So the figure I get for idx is 14.1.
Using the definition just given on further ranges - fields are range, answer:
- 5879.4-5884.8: 13.7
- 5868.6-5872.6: 14.8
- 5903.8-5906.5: 13.7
